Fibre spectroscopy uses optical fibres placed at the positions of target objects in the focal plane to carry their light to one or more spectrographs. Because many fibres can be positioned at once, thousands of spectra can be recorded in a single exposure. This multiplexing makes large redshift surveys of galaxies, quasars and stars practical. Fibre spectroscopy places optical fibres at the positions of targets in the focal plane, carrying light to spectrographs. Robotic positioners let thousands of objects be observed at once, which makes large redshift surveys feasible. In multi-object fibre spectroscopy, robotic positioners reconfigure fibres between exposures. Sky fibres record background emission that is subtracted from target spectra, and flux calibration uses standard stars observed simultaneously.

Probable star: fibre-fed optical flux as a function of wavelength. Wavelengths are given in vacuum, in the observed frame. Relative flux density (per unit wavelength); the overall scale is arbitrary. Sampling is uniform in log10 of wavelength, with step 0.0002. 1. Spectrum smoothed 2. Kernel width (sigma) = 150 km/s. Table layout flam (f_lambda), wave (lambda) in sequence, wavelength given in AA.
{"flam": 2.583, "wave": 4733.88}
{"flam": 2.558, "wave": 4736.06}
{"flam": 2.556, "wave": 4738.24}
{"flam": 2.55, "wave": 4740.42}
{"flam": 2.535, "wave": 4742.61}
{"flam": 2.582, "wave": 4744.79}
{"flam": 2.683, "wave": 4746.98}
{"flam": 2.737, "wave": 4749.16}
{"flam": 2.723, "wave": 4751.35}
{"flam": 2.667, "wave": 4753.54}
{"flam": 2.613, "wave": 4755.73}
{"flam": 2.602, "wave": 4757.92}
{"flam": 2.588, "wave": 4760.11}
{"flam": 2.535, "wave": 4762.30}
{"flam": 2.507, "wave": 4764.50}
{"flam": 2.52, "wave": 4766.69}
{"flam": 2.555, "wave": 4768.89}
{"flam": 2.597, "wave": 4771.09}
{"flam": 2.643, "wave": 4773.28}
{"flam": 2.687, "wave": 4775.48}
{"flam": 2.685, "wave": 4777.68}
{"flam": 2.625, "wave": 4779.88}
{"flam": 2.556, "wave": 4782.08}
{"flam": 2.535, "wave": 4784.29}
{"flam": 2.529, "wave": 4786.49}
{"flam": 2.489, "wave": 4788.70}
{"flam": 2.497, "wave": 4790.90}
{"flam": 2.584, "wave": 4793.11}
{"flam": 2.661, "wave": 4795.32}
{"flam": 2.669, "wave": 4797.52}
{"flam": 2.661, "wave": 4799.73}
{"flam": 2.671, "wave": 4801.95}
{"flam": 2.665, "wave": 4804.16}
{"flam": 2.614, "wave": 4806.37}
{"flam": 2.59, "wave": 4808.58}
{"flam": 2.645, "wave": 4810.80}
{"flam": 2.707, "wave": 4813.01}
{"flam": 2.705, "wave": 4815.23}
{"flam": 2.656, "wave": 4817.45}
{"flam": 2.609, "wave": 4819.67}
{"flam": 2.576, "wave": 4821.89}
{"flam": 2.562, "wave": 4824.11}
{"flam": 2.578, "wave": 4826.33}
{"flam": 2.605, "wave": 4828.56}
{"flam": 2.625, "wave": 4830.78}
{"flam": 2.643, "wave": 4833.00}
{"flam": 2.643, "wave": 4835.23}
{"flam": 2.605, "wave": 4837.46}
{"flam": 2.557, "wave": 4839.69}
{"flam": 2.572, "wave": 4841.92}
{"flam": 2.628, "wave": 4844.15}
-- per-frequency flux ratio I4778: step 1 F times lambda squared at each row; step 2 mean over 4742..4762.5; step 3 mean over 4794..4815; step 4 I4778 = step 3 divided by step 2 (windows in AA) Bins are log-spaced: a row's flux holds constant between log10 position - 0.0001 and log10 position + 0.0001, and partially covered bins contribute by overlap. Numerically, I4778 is 1.03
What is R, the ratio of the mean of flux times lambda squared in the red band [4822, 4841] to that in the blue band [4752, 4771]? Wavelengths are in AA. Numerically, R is 1.0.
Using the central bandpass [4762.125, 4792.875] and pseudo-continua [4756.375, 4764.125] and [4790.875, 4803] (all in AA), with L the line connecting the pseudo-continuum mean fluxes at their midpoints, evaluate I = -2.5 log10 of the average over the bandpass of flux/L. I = 0.01 mag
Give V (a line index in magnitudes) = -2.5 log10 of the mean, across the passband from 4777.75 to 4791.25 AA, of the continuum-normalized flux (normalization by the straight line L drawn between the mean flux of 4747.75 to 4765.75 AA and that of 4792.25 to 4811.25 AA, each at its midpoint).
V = 0.03 mag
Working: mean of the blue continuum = 2.62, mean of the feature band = 2.55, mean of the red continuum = 2.64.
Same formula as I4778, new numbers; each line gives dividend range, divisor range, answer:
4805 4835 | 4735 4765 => 1.04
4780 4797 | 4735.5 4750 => 1.00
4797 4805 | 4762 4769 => 1.07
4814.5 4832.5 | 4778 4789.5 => 1.04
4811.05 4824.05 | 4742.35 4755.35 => 1.02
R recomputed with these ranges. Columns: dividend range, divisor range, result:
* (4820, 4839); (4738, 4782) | 1.03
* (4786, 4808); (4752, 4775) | 1.02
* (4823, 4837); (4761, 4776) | 1.04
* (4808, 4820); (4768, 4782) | 1.03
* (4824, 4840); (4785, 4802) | 1.02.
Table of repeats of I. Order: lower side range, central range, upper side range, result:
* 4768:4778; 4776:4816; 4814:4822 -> 0.01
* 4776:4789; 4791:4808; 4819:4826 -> -0.02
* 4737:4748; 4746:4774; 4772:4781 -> 0.00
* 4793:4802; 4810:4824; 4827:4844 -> -0.01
